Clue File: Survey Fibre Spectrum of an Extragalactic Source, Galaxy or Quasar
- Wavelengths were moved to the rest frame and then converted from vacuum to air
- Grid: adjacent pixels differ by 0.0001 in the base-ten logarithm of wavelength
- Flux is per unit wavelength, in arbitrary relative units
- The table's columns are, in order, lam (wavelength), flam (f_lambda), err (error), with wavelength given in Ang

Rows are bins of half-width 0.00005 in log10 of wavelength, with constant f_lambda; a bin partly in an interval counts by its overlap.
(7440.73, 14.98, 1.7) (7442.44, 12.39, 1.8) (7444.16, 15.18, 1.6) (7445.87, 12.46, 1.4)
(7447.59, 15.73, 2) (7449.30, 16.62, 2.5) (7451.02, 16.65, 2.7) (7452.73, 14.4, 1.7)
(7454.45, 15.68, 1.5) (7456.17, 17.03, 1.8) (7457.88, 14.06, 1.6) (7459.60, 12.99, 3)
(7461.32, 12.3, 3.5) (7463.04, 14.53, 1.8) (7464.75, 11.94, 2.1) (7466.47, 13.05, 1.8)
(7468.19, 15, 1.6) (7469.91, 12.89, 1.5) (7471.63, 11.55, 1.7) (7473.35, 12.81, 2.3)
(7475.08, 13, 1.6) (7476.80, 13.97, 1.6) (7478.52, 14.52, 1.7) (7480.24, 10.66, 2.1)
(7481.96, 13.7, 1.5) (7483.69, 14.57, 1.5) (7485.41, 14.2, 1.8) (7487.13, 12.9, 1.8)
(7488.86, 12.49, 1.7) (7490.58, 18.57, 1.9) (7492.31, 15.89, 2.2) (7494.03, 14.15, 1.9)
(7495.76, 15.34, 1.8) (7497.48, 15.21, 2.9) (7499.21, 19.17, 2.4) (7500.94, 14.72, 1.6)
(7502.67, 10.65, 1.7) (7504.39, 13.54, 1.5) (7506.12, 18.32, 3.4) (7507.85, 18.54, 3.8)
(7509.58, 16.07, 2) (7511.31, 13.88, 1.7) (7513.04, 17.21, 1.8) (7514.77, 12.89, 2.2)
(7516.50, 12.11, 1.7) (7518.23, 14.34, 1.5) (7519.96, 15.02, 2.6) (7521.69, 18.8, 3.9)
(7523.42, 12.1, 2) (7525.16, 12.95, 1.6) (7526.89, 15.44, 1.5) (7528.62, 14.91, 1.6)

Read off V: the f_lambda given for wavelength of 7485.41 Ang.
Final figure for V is 14.2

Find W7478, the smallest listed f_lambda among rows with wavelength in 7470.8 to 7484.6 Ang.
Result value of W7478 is 10.66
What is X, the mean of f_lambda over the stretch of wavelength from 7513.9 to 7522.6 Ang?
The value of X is 14.6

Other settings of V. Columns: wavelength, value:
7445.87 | 12.46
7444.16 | 15.18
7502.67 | 10.65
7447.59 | 15.73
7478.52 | 14.52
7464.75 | 11.94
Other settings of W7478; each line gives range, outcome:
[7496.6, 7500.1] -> 15.21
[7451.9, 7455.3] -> 14.4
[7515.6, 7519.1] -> 12.11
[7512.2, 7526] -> 12.1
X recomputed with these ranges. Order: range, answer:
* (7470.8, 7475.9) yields 12.4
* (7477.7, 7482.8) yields 13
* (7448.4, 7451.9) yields 16.6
